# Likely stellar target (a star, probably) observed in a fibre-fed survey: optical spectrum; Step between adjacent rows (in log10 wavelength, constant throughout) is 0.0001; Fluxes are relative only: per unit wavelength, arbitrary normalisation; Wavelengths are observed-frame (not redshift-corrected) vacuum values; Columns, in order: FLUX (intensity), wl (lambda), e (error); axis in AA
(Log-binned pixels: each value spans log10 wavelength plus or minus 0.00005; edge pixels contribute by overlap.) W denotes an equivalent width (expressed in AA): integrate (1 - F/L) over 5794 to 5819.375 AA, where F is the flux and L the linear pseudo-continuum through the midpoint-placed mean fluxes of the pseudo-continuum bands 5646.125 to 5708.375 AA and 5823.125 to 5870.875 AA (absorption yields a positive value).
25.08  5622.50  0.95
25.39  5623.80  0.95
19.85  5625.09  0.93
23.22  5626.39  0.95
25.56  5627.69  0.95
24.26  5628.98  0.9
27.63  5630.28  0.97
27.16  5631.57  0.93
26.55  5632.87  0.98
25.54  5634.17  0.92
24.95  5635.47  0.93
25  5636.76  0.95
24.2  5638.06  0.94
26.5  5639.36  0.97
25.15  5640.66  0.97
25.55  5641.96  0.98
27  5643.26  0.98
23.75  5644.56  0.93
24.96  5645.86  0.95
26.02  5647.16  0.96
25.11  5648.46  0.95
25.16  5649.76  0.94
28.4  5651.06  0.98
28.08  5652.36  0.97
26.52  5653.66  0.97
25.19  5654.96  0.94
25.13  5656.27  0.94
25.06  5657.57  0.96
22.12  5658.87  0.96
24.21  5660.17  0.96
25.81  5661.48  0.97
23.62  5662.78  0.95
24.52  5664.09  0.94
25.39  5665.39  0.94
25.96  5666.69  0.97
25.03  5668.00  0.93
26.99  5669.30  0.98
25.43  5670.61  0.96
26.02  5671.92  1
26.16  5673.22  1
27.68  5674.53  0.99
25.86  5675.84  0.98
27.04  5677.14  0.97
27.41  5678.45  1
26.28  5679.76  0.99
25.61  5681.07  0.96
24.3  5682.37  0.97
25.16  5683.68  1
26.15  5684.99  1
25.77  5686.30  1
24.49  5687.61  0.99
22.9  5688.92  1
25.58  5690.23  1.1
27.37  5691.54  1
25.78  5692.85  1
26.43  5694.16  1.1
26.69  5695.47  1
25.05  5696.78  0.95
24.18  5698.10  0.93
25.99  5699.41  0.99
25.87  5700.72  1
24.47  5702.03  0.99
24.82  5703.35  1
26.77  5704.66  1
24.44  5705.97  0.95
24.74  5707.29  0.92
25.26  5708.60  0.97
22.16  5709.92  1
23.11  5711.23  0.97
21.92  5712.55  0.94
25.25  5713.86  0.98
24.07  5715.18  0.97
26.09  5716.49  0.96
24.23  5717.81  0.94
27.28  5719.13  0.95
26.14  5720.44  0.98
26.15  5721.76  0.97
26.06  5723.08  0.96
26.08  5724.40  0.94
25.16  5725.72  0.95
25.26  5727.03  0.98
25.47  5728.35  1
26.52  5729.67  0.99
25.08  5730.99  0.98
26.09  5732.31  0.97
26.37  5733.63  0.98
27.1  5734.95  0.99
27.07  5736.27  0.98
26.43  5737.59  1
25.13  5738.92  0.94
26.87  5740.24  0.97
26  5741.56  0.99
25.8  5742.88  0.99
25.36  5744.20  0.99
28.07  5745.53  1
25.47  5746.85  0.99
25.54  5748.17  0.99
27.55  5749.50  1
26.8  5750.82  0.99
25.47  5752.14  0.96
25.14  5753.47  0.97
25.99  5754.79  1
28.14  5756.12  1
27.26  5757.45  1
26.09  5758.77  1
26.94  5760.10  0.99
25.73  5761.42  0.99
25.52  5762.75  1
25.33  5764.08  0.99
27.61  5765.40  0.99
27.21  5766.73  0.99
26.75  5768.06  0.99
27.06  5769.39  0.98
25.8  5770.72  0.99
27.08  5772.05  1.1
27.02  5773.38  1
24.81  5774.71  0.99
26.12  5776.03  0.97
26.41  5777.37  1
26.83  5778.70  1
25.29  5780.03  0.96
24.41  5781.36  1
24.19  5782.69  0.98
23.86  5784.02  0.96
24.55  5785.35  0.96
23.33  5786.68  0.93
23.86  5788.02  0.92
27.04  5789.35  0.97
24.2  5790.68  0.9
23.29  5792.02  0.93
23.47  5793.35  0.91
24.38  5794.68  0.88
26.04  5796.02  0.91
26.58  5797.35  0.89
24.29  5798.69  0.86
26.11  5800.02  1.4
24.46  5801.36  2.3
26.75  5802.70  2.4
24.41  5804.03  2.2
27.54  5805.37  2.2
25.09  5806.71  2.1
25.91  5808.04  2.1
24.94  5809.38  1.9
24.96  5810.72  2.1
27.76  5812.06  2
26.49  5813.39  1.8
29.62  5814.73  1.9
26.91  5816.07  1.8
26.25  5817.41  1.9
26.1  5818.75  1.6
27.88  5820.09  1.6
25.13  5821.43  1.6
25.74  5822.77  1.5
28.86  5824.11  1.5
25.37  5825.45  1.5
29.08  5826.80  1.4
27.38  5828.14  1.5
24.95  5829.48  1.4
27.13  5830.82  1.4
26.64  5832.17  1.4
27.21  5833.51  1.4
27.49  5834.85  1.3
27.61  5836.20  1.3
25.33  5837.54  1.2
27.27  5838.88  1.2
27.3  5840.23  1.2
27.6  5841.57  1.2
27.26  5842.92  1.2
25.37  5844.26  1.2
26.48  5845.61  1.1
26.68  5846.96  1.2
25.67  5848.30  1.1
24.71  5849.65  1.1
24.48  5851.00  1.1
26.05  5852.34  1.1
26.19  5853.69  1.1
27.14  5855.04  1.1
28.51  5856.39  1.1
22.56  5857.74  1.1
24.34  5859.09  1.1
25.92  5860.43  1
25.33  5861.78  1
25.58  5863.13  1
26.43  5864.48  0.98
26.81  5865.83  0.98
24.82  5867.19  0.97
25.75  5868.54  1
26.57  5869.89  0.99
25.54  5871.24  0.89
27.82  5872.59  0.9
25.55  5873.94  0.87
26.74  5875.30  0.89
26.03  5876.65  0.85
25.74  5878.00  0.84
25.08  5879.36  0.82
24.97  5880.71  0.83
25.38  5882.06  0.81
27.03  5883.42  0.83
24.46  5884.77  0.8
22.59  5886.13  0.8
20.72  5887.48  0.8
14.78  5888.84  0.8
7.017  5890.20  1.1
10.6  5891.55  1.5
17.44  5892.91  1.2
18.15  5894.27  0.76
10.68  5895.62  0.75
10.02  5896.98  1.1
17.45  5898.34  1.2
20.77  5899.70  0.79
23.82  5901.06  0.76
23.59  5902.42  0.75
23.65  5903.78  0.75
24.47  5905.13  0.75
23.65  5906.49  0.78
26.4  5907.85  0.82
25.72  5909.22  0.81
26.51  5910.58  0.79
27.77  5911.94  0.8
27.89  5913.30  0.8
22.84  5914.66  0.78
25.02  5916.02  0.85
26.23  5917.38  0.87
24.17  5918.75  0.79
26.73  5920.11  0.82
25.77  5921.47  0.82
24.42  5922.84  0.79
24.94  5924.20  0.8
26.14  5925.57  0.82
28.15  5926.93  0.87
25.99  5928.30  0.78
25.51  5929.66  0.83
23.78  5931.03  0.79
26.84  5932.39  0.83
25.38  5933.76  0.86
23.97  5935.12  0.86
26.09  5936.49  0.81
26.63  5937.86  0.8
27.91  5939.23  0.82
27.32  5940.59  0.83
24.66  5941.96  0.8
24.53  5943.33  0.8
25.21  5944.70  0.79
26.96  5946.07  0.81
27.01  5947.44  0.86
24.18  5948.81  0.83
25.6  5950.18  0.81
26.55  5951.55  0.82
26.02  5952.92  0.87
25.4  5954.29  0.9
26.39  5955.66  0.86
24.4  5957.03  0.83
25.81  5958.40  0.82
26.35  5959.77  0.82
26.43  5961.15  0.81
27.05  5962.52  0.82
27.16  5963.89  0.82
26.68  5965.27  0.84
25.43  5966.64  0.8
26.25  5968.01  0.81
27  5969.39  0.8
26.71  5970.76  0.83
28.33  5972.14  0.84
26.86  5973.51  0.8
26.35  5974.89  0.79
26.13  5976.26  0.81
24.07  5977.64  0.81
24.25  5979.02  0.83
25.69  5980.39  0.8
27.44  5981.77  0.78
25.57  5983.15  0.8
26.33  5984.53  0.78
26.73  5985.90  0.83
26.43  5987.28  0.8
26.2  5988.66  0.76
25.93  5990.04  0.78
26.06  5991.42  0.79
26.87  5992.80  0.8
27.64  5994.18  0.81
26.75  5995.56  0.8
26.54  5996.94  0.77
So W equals 0.1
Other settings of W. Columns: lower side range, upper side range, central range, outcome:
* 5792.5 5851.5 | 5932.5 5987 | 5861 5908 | 7.0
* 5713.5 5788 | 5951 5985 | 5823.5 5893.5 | 2.9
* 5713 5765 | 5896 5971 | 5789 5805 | 0.4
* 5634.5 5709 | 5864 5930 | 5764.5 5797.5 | -1.3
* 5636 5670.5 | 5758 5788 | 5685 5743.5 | 0.3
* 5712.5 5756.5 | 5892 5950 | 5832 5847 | -1.2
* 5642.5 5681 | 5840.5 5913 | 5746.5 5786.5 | -2.2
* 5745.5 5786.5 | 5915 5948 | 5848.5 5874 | 0.1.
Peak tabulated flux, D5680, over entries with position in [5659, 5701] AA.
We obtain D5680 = 27.68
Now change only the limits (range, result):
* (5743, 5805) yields 28.14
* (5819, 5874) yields 29.08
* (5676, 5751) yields 28.07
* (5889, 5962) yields 28.15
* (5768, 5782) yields 27.08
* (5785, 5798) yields 27.04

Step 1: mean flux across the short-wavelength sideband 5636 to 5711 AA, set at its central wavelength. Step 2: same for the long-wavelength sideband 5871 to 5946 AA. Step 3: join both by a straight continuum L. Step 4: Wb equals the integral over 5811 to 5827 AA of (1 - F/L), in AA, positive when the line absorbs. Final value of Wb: -1.8 AA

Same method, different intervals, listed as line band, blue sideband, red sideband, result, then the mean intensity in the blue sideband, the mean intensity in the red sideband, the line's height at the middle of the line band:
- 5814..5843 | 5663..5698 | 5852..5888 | -1.6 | 25.8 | 25.6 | 25.6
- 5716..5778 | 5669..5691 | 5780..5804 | -2.6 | 25.8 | 24.8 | 25.2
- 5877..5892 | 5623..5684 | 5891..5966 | 2.2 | 25.5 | 24.4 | 24.6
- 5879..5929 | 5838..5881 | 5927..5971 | 6.8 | 26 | 26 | 26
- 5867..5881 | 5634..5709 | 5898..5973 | -0.2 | 25.5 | 25.6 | 25.6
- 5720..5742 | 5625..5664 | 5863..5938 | -1.2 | 25.3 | 23.6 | 24.7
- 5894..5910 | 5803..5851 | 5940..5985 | 3.3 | 26.5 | 26.1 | 26.3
